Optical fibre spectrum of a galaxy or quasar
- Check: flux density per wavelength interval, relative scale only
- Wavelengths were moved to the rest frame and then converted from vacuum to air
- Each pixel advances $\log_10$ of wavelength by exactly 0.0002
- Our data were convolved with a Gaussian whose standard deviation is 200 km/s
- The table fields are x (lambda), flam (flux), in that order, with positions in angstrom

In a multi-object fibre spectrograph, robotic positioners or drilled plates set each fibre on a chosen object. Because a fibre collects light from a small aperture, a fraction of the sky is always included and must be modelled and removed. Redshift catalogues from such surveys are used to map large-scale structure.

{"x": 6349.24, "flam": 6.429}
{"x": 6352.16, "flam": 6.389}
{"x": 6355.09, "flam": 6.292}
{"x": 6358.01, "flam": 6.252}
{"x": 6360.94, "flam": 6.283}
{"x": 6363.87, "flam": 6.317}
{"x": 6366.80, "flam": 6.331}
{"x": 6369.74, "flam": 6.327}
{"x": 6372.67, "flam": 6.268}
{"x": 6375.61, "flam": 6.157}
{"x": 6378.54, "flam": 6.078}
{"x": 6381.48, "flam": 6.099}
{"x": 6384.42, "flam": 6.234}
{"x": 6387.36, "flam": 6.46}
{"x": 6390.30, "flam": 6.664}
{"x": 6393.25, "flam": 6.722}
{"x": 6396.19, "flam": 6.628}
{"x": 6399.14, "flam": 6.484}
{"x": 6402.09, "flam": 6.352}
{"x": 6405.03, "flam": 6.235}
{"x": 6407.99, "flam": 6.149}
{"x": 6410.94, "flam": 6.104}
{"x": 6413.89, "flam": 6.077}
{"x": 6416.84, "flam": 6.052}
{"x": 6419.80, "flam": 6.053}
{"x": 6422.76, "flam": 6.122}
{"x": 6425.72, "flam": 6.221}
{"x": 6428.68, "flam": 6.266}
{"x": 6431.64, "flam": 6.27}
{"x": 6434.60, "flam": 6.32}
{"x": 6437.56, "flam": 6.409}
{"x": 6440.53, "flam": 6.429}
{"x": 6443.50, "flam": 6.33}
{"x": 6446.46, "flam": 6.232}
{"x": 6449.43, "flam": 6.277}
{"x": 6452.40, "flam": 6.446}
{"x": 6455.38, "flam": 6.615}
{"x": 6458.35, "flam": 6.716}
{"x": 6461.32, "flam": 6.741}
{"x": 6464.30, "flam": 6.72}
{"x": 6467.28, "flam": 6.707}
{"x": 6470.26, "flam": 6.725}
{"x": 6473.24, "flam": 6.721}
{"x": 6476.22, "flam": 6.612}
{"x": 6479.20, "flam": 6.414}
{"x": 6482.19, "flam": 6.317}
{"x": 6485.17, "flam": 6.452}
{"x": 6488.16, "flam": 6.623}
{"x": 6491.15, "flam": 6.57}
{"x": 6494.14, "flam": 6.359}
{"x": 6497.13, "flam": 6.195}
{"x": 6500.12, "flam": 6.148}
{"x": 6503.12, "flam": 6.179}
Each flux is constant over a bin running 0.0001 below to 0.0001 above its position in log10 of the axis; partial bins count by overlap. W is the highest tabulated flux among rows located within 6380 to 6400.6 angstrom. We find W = 6.722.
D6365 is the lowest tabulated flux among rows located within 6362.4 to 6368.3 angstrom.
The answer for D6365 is 6.317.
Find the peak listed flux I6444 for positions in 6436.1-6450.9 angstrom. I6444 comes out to 6.429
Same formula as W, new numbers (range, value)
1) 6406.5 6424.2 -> 6.149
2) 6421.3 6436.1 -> 6.32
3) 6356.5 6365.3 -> 6.317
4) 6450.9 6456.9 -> 6.615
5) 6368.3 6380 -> 6.327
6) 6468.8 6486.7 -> 6.725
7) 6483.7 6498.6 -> 6.623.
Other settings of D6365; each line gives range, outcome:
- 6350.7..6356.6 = 6.292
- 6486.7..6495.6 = 6.359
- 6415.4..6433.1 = 6.052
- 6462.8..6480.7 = 6.414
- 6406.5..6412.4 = 6.104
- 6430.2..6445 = 6.27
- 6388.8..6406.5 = 6.235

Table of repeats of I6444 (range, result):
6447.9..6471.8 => 6.741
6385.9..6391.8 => 6.664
